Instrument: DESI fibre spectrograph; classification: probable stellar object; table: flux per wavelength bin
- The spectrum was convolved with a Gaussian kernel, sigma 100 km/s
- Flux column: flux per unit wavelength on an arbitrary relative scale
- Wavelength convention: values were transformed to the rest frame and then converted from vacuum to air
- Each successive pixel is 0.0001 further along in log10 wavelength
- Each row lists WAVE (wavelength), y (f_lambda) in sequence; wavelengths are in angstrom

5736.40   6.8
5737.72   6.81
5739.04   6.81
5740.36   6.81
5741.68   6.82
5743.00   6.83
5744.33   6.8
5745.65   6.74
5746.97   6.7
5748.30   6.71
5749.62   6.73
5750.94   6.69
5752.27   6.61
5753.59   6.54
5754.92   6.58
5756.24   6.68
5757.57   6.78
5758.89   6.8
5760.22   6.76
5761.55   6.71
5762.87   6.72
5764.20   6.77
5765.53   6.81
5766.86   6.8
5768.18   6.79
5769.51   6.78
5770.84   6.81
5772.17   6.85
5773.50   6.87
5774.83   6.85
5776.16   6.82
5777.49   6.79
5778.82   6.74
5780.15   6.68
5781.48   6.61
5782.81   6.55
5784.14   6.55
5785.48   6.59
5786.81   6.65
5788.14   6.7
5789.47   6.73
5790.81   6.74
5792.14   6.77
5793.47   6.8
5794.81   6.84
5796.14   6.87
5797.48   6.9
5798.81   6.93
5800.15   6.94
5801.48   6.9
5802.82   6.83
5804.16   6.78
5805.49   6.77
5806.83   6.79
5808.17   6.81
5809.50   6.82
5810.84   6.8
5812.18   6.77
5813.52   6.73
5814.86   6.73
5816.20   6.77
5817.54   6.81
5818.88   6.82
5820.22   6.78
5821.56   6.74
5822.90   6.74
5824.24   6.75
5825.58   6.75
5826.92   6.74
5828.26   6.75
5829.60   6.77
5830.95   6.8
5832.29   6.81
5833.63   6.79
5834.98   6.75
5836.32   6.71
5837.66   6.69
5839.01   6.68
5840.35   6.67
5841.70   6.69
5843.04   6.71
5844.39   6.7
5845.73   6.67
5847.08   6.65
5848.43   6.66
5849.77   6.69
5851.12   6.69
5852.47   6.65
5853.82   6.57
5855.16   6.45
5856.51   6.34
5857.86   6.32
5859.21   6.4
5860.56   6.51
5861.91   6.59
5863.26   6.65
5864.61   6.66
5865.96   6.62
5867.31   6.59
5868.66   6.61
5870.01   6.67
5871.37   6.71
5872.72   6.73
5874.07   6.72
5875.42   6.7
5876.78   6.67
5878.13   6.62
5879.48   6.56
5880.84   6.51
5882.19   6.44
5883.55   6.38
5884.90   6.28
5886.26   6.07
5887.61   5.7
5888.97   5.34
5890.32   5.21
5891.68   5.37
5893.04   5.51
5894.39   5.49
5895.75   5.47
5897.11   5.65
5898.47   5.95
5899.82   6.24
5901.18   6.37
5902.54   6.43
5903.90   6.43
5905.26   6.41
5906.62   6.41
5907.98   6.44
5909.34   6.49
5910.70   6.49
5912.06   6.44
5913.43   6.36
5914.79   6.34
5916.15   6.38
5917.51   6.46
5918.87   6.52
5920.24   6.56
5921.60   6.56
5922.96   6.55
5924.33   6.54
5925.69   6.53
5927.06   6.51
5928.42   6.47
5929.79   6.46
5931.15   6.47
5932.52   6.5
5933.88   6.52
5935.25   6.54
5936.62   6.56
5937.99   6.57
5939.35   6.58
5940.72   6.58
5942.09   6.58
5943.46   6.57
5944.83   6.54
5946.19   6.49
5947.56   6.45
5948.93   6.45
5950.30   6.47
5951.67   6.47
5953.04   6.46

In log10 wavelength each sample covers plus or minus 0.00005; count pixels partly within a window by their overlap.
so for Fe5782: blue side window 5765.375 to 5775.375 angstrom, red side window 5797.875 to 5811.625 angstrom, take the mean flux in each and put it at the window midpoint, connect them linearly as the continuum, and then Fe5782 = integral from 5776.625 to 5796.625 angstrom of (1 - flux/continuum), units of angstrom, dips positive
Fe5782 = 0.4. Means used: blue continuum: 6.82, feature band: 6.71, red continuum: 6.84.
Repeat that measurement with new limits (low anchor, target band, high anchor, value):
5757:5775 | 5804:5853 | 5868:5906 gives -2.0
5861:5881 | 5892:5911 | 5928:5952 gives 1.4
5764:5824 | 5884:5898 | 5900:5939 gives 2.0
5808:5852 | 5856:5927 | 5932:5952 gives 3.2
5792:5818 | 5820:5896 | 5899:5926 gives 1.7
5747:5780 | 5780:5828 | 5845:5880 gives -0.5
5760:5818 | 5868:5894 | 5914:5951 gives 1.4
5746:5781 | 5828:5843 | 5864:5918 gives -0.6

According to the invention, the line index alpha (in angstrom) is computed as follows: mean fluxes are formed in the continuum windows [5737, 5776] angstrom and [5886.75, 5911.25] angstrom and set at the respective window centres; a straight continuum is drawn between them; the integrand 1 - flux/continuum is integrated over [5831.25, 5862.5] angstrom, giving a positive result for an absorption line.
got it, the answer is -1.9 angstrom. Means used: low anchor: 6.76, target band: 6.63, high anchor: 5.97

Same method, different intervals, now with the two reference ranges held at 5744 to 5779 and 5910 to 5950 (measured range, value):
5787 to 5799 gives -0.2 angstrom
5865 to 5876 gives -0.1 angstrom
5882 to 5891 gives 0.9 angstrom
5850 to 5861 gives 0.2 angstrom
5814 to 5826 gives -0.2 angstrom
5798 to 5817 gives -0.4 angstrom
